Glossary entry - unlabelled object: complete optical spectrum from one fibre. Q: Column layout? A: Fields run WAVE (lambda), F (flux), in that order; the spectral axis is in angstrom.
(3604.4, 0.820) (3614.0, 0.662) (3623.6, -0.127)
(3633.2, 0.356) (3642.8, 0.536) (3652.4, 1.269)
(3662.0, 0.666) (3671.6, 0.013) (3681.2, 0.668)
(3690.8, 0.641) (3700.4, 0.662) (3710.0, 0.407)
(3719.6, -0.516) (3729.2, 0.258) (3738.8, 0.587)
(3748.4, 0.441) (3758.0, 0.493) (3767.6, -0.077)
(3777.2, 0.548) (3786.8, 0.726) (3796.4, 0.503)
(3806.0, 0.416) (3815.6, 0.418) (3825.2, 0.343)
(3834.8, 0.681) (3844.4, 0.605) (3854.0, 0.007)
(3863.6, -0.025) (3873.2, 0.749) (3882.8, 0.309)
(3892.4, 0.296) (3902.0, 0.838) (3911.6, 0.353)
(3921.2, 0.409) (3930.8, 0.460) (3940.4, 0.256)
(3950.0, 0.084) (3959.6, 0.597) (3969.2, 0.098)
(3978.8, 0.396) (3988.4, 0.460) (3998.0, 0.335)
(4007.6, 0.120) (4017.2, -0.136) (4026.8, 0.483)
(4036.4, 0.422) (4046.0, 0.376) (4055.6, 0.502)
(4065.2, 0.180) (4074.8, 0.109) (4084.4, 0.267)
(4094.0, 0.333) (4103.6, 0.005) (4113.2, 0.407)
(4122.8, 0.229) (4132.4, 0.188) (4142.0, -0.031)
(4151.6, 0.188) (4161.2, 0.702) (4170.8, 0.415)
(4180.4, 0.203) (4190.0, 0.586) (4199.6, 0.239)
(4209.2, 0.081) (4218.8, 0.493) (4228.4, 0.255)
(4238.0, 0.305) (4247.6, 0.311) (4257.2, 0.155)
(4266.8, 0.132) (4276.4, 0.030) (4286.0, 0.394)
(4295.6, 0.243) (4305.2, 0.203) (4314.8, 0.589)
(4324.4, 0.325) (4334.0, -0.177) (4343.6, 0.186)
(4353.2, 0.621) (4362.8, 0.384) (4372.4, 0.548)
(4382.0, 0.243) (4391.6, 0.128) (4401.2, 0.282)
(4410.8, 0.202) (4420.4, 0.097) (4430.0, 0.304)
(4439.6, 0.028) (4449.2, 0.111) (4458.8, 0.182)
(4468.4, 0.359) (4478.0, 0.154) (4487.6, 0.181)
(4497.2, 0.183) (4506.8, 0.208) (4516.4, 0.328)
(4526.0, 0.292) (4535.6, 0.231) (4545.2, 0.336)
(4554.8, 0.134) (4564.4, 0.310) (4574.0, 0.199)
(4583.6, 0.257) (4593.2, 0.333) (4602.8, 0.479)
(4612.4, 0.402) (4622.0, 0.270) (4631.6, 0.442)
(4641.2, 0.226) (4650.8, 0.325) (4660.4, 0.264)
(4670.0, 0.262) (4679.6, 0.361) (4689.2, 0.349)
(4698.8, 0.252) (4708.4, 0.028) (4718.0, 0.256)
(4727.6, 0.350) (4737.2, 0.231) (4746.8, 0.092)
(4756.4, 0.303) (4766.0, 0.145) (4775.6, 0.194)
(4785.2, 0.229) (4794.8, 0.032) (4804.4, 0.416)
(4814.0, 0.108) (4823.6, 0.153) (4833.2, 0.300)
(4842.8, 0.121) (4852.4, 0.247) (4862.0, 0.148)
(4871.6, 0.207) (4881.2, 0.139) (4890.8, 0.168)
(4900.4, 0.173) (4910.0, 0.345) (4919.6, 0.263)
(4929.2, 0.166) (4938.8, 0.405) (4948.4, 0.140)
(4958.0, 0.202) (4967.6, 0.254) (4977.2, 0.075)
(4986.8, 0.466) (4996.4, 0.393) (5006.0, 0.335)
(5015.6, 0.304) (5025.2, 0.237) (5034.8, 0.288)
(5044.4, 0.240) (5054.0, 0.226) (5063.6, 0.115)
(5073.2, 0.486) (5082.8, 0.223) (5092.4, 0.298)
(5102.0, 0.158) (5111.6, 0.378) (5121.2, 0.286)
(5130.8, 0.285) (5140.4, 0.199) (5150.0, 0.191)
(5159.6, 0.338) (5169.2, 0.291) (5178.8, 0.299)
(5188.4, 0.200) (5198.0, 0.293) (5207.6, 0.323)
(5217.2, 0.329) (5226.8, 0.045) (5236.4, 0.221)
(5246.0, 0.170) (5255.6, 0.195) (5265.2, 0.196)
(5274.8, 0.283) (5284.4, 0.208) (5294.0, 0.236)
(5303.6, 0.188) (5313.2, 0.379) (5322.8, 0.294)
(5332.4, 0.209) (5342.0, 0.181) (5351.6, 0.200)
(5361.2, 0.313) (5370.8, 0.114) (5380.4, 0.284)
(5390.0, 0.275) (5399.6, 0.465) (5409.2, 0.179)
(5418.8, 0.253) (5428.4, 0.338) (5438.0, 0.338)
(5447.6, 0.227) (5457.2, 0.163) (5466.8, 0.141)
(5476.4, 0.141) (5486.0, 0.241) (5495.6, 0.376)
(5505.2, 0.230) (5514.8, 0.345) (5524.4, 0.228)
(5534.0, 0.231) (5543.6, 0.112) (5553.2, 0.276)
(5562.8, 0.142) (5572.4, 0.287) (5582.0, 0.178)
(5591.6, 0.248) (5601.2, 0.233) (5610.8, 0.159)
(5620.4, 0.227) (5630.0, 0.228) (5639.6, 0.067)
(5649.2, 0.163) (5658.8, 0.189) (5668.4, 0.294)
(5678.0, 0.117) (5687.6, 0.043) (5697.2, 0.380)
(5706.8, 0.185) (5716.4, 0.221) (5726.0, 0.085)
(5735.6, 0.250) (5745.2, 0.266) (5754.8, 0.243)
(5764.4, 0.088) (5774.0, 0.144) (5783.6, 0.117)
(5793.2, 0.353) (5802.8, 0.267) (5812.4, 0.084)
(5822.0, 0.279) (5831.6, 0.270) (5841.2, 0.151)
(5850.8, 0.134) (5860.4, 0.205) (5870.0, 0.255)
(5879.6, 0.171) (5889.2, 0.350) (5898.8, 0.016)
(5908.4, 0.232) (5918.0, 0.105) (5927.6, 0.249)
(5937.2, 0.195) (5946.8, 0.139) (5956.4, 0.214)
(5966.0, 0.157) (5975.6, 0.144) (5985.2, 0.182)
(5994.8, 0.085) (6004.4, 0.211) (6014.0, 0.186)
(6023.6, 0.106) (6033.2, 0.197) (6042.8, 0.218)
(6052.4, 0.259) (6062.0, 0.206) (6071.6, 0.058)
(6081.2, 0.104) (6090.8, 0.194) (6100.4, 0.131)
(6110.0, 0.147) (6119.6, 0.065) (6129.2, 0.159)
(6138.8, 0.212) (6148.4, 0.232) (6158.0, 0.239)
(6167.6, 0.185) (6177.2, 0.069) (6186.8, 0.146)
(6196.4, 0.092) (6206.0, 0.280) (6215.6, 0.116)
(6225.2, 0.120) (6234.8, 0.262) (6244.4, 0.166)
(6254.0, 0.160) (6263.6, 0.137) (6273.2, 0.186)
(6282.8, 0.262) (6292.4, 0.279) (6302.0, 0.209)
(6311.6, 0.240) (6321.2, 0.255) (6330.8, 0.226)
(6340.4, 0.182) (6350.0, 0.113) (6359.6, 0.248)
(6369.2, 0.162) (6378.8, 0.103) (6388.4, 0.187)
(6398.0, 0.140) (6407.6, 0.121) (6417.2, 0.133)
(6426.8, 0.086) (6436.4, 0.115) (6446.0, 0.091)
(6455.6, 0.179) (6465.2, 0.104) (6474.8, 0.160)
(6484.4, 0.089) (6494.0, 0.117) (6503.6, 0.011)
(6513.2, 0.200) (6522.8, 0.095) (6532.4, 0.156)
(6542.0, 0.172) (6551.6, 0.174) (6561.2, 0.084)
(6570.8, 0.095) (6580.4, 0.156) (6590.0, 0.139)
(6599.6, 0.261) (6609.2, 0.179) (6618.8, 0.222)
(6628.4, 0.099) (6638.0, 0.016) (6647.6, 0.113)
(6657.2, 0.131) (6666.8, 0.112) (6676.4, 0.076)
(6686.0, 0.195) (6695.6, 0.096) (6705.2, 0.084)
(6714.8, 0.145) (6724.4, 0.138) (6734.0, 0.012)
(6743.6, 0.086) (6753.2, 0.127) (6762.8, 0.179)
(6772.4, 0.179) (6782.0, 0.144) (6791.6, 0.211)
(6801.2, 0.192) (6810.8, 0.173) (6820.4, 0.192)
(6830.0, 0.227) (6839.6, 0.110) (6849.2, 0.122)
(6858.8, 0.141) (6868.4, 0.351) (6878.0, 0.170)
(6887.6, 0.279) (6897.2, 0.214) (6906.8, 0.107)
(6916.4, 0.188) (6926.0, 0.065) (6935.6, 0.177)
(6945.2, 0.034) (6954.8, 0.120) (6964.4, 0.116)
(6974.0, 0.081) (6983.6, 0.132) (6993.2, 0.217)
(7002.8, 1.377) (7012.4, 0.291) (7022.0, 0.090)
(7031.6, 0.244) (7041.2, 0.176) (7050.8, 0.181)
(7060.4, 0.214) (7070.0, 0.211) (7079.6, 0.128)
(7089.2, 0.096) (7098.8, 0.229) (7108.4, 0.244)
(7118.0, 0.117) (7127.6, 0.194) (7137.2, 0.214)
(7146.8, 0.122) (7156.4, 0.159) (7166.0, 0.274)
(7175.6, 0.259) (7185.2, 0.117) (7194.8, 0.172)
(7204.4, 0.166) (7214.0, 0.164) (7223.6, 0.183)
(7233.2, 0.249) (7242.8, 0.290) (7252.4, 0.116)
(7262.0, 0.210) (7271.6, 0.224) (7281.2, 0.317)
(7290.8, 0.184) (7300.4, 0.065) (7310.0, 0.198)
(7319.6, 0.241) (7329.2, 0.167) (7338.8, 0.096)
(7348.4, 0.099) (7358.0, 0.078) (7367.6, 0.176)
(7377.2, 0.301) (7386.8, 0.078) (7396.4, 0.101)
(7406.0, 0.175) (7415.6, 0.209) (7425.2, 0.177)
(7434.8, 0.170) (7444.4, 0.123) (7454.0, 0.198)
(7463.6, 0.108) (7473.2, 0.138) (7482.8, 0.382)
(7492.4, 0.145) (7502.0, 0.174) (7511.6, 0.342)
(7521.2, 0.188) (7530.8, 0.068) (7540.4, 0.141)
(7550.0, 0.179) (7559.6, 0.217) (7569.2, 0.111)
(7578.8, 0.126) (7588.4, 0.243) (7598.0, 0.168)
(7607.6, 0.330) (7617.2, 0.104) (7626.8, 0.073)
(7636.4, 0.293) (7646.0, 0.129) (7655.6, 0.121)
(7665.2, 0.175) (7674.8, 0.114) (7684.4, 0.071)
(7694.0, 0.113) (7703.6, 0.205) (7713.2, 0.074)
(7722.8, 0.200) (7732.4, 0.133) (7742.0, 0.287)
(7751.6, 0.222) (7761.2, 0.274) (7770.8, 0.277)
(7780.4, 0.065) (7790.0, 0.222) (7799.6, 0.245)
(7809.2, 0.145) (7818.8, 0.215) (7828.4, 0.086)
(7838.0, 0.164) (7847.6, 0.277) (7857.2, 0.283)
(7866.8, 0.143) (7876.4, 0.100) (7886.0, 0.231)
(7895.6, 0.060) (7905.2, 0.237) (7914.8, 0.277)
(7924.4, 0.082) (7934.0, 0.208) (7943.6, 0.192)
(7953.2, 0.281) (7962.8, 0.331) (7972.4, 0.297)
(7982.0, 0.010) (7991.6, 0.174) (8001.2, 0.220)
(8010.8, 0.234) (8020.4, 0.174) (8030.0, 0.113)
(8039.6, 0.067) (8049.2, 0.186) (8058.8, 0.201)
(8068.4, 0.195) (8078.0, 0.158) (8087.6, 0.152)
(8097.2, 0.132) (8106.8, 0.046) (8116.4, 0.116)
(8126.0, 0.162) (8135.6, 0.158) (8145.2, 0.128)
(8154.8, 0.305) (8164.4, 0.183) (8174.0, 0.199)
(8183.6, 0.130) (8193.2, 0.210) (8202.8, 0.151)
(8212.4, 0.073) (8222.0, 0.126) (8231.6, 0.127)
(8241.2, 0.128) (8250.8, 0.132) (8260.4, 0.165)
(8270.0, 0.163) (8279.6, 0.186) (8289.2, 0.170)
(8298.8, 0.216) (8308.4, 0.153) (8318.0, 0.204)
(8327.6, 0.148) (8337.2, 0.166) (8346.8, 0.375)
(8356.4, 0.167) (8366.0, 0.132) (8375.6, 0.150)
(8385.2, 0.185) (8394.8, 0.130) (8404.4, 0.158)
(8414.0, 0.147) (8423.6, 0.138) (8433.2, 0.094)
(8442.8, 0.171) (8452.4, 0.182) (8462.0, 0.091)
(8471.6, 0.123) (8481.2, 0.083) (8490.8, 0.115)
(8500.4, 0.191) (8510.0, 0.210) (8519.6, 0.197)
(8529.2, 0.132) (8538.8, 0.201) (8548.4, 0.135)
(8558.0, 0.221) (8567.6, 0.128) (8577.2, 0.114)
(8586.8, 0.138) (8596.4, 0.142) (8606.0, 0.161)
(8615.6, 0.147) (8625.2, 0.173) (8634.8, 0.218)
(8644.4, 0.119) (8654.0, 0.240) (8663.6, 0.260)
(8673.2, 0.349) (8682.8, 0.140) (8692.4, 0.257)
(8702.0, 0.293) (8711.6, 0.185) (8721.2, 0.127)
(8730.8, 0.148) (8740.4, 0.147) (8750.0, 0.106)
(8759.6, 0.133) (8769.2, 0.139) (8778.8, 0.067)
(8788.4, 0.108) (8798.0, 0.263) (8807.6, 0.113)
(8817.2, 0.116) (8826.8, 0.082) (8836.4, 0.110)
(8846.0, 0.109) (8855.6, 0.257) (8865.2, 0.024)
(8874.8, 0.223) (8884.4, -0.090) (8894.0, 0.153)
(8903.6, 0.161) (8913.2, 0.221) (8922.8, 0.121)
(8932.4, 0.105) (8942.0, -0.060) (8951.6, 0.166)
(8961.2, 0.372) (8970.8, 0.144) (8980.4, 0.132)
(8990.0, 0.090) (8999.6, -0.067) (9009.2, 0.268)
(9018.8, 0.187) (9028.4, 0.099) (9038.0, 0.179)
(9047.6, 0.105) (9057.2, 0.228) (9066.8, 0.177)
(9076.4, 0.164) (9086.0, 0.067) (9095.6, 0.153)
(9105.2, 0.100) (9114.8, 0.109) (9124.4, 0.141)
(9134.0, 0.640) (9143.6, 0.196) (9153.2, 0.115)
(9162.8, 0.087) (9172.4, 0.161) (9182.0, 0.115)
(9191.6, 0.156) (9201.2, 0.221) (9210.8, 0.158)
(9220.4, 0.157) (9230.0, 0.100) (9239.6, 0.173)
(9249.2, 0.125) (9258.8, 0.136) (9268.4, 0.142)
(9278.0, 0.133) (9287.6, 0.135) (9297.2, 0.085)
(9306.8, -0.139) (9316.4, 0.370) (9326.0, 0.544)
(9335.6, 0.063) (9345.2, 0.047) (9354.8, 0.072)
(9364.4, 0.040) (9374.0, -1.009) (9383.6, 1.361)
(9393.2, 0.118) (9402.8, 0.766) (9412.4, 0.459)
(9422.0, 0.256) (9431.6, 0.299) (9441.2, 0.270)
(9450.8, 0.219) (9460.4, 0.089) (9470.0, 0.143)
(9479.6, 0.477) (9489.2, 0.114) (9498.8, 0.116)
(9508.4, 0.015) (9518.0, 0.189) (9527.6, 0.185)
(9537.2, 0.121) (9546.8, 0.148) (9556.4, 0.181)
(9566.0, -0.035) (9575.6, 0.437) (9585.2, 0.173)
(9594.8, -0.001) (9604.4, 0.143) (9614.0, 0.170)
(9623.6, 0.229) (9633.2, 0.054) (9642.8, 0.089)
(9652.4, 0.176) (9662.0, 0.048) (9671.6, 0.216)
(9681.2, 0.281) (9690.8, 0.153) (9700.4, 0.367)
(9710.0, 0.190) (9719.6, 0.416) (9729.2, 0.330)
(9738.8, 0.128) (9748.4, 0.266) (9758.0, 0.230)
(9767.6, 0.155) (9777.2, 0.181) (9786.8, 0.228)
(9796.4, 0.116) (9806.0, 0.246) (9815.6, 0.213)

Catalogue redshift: 0.88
